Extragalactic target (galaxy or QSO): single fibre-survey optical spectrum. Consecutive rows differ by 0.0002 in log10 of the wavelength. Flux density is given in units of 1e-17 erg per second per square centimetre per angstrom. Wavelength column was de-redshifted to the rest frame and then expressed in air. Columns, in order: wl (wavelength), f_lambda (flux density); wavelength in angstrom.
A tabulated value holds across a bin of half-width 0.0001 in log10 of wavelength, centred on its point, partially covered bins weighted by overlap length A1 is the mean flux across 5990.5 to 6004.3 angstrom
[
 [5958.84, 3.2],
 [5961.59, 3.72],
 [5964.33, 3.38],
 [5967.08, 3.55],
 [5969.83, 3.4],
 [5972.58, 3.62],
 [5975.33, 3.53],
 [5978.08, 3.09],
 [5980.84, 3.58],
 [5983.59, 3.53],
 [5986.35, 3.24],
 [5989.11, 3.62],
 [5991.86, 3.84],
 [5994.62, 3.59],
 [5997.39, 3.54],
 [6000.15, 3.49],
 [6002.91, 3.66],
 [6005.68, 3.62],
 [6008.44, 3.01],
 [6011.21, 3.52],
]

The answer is 3.62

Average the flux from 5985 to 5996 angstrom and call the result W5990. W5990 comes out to 3.58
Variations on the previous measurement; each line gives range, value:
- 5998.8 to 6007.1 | 3.59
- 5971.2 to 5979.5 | 3.41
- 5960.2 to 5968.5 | 3.55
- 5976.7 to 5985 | 3.4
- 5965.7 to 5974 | 3.52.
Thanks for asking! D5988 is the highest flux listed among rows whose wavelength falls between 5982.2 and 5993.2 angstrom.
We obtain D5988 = 3.84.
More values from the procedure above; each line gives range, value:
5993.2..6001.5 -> 3.59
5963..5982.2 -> 3.62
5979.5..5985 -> 3.58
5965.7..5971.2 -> 3.55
